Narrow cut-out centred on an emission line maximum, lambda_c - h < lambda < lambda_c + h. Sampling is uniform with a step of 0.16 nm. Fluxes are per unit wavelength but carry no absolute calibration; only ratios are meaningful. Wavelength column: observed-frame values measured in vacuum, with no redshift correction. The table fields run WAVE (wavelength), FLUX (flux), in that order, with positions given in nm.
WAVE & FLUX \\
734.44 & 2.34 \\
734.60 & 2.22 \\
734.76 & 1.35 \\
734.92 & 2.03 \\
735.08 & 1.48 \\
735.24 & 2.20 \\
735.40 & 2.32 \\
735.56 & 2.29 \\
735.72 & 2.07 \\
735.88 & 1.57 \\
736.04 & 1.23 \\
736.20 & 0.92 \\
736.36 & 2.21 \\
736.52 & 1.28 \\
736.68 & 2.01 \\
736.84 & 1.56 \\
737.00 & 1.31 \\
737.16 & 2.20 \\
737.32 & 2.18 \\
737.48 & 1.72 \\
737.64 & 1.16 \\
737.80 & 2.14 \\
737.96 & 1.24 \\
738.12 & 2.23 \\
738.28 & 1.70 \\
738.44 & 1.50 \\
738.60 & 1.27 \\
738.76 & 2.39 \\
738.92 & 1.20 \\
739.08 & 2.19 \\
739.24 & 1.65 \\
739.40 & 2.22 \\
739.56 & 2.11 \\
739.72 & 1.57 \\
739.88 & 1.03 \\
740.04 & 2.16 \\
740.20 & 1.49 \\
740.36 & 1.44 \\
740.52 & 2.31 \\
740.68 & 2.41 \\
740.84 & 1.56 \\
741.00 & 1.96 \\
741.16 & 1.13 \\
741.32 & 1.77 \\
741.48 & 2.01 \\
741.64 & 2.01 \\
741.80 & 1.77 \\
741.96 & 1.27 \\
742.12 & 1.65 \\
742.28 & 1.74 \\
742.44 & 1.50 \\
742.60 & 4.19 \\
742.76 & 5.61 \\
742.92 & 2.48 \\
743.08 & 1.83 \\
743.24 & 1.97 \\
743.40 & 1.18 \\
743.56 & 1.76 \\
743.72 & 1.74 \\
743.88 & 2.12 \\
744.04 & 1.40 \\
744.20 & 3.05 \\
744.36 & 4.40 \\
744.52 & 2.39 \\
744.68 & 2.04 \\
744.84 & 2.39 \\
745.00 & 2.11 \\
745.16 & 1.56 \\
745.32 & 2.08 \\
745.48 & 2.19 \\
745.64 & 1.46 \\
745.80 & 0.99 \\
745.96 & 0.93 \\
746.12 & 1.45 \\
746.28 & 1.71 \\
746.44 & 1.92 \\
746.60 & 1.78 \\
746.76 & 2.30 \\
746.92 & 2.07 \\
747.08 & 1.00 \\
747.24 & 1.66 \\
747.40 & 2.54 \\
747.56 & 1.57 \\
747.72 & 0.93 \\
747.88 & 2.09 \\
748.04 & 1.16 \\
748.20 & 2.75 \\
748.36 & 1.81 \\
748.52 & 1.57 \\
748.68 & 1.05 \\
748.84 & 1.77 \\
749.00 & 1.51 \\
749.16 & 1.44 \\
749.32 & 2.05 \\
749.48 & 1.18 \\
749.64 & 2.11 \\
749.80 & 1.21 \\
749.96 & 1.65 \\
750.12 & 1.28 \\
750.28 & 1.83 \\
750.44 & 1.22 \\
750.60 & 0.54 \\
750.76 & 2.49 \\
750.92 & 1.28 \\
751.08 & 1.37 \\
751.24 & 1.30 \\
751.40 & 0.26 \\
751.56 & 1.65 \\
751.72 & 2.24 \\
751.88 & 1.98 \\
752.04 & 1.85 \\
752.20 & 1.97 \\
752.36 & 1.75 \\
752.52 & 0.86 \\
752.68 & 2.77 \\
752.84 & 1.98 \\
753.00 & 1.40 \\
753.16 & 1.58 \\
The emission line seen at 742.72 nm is [S II]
